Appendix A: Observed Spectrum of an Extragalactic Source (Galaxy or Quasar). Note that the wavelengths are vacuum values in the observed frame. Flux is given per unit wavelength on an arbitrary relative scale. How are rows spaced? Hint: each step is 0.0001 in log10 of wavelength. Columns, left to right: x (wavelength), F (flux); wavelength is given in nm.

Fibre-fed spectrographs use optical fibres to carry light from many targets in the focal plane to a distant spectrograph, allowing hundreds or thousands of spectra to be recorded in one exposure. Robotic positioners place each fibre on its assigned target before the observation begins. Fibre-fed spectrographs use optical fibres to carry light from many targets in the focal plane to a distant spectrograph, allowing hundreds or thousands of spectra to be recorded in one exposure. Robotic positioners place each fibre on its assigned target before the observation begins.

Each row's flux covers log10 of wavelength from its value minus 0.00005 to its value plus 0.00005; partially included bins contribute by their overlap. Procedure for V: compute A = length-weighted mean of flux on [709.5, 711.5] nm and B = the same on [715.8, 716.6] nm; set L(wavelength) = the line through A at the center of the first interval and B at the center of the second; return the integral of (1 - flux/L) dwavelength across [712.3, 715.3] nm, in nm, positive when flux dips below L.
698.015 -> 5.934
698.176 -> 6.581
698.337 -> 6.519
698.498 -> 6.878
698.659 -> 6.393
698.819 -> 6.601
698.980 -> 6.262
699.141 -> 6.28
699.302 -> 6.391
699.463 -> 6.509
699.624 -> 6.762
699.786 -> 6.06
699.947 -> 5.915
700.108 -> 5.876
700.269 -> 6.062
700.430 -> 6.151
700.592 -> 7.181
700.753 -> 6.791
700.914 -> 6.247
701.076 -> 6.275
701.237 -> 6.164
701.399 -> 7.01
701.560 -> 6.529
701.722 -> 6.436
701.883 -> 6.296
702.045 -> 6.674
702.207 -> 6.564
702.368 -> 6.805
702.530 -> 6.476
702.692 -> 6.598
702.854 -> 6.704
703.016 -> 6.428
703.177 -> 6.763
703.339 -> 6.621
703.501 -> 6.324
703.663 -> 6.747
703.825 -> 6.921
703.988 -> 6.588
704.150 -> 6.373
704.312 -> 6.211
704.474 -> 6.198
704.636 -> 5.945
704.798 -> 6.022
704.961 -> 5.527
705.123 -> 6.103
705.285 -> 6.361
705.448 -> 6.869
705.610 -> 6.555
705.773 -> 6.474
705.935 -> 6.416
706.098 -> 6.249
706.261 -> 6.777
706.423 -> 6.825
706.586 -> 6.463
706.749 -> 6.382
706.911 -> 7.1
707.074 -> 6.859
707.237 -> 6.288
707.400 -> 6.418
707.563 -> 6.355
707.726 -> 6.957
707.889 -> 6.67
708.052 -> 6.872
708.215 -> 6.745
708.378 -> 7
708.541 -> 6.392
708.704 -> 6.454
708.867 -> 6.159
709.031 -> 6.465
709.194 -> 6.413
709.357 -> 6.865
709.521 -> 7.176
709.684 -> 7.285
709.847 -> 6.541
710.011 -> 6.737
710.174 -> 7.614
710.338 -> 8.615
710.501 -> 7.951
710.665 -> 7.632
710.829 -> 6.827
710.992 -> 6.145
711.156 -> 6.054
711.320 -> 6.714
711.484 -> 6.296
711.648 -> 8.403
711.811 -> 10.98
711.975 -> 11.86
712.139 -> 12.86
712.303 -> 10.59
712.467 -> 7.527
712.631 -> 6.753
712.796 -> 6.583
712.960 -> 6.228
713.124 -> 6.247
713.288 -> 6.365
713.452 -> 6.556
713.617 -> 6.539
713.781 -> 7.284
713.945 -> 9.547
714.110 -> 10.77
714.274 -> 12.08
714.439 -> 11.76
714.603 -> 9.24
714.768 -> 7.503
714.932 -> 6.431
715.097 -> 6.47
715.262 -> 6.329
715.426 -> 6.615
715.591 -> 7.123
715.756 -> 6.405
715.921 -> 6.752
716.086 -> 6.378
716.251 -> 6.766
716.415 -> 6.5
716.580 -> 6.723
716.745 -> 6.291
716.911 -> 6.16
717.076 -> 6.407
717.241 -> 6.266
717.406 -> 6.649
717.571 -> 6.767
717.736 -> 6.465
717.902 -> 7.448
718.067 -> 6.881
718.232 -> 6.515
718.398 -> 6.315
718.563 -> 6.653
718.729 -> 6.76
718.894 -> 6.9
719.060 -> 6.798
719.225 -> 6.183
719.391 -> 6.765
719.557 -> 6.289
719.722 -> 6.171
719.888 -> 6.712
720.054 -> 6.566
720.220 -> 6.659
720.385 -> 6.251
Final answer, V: -0.48 nm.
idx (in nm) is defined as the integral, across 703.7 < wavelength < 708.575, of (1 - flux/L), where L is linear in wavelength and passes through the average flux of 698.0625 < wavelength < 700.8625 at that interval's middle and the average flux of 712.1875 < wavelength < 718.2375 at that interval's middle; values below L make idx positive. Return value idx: 0.219 nm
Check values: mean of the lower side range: 6.42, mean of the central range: 6.5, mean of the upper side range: 7.33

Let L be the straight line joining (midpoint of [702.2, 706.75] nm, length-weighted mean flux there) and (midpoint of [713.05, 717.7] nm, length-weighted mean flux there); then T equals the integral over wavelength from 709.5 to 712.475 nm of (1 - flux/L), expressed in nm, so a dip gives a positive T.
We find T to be -0.49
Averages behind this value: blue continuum 6.46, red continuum 7.31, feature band 8.13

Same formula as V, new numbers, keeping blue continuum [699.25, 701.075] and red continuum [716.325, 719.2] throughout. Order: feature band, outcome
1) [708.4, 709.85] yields -0.039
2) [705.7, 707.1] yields -0.035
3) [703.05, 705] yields 0.011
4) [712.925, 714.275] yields -0.251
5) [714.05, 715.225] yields -0.443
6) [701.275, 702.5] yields -0.042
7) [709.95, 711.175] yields -0.143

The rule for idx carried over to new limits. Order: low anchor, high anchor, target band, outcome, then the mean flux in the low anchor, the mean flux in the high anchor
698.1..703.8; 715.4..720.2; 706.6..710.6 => -0.189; 6.49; 6.59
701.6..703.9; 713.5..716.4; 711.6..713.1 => -0.284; 6.6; 7.83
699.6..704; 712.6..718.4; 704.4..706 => 0.101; 6.49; 7.18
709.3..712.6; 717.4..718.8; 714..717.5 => -0.121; 8.02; 6.72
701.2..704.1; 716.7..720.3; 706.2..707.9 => -0.014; 6.59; 6.58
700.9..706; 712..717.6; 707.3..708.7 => 0.048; 6.45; 7.56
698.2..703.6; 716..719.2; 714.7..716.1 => -0.018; 6.47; 6.61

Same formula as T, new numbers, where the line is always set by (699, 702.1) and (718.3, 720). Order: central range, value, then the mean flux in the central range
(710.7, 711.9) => -0.166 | 7.39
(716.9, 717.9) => -0.002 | 6.55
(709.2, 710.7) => -0.197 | 7.32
